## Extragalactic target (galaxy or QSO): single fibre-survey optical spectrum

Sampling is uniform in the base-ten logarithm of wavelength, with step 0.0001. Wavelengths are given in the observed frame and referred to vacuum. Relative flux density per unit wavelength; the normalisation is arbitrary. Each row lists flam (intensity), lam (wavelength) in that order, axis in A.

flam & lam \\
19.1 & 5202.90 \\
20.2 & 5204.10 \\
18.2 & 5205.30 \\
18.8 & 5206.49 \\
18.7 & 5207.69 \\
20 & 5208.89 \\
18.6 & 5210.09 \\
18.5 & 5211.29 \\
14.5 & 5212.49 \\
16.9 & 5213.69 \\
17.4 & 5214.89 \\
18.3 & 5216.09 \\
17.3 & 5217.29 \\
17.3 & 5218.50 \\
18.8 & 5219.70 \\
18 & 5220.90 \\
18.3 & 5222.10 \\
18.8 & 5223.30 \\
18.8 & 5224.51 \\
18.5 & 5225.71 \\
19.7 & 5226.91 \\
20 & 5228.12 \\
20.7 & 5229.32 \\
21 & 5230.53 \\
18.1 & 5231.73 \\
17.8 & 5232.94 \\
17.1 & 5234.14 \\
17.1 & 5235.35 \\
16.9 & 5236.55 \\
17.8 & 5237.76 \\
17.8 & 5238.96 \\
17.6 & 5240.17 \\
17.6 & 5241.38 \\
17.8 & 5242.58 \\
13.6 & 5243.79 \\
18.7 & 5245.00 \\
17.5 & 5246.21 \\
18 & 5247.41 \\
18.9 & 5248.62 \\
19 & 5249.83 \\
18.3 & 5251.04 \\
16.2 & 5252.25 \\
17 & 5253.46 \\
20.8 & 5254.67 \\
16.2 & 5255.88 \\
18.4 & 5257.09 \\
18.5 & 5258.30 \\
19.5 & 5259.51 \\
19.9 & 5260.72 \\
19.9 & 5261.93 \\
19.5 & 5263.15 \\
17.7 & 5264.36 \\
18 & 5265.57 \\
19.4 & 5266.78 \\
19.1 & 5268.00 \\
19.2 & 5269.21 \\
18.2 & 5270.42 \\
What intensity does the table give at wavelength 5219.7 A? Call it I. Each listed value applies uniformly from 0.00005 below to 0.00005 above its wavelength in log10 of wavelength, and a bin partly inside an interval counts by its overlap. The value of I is 18.8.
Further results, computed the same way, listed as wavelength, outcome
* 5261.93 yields 19.9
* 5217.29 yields 17.3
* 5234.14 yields 17.1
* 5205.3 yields 18.2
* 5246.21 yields 17.5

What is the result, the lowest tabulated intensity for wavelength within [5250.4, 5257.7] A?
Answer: 16.2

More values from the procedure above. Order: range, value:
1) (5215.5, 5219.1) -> 17.3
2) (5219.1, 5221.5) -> 18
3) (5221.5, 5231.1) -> 18.3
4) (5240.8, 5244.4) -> 13.6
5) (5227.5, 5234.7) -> 17.1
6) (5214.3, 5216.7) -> 17.4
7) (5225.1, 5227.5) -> 18.5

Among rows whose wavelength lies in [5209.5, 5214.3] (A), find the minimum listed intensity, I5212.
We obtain 14.5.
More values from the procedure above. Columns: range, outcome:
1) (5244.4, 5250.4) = 17.5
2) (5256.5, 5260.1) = 18.4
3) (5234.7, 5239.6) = 16.9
